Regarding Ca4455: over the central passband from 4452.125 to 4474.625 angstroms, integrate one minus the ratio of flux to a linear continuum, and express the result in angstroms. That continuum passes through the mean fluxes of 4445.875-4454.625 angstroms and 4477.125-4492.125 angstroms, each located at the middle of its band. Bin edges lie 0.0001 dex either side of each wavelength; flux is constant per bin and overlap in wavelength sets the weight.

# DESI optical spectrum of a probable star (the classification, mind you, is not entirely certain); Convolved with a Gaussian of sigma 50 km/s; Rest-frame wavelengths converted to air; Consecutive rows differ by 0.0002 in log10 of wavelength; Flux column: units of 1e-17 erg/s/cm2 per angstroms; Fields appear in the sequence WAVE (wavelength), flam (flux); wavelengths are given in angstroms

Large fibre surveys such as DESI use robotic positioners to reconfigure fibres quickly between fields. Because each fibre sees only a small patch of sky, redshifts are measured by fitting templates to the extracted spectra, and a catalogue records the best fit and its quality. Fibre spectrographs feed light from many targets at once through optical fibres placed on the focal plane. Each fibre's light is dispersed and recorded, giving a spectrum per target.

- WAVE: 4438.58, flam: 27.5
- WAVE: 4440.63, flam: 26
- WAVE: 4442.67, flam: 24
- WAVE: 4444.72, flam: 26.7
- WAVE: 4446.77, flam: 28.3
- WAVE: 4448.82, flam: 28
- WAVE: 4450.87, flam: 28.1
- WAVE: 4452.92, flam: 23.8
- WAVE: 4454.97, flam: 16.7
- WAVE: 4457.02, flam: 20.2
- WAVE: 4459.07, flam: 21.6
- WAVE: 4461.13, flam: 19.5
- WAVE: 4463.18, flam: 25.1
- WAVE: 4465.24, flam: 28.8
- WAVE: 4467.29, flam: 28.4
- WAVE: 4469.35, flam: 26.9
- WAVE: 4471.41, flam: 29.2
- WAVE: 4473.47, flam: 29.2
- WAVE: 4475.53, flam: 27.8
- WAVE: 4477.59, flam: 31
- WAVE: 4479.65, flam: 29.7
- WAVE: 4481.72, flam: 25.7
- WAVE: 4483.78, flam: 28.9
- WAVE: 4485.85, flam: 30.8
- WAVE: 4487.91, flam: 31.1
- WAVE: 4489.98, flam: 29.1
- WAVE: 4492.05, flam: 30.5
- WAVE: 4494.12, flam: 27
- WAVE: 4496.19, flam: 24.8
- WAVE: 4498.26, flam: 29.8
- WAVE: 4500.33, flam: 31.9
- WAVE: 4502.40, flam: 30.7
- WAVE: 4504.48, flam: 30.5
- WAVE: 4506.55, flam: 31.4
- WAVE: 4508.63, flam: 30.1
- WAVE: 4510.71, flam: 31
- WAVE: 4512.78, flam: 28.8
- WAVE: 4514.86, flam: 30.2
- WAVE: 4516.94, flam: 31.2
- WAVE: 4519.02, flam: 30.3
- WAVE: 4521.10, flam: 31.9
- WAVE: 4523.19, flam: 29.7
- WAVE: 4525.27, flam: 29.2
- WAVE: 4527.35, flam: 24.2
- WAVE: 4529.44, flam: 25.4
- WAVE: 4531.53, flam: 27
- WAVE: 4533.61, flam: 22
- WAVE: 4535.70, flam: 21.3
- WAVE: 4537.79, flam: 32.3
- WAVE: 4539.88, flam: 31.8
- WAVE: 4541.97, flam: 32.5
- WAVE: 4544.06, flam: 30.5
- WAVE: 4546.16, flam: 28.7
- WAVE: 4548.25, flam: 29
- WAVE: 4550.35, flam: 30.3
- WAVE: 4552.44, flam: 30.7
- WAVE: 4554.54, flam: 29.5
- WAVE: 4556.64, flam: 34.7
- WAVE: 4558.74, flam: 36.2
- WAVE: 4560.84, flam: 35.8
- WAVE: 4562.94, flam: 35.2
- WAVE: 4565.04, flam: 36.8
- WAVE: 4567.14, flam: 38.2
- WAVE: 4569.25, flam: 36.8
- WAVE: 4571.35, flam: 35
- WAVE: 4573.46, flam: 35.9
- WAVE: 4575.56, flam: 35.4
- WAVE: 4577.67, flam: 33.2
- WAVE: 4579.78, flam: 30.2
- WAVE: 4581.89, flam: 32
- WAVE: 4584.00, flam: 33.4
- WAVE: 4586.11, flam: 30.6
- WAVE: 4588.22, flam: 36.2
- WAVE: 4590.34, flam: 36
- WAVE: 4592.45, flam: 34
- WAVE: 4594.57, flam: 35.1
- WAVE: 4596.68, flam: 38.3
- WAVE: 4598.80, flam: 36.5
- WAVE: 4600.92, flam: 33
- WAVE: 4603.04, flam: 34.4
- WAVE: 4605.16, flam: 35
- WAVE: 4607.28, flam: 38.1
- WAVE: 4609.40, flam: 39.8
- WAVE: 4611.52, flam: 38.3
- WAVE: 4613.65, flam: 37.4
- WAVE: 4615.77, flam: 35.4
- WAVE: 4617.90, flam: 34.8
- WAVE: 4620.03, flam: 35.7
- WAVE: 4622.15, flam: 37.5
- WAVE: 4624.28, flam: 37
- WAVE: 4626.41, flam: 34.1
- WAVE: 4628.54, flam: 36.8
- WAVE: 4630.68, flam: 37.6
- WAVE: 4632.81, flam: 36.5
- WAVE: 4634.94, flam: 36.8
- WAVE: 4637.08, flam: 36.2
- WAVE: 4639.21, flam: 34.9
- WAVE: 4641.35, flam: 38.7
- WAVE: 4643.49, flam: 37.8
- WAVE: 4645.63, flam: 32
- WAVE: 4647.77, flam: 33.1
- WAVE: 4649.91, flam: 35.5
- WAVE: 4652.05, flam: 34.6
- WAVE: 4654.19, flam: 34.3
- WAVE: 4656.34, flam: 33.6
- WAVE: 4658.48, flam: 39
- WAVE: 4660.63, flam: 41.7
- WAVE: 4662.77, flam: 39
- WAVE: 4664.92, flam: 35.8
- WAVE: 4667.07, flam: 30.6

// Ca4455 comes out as 2.5 angstroms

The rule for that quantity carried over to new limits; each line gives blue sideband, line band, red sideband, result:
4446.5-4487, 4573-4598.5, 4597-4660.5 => -0.5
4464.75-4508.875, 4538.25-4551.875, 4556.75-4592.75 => 1.0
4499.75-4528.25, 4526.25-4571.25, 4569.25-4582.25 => 1.9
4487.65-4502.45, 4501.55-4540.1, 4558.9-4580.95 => 2.9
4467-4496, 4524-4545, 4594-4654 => 2.6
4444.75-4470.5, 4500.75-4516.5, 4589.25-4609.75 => -1.0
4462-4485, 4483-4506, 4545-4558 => -0.6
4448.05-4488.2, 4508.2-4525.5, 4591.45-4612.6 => -0.2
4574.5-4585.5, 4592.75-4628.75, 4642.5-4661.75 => -2.3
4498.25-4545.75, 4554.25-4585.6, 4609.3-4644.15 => -1.9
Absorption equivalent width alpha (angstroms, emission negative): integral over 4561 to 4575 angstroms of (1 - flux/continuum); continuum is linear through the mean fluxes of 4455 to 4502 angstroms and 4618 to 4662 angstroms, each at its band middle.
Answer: -1.7 angstroms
